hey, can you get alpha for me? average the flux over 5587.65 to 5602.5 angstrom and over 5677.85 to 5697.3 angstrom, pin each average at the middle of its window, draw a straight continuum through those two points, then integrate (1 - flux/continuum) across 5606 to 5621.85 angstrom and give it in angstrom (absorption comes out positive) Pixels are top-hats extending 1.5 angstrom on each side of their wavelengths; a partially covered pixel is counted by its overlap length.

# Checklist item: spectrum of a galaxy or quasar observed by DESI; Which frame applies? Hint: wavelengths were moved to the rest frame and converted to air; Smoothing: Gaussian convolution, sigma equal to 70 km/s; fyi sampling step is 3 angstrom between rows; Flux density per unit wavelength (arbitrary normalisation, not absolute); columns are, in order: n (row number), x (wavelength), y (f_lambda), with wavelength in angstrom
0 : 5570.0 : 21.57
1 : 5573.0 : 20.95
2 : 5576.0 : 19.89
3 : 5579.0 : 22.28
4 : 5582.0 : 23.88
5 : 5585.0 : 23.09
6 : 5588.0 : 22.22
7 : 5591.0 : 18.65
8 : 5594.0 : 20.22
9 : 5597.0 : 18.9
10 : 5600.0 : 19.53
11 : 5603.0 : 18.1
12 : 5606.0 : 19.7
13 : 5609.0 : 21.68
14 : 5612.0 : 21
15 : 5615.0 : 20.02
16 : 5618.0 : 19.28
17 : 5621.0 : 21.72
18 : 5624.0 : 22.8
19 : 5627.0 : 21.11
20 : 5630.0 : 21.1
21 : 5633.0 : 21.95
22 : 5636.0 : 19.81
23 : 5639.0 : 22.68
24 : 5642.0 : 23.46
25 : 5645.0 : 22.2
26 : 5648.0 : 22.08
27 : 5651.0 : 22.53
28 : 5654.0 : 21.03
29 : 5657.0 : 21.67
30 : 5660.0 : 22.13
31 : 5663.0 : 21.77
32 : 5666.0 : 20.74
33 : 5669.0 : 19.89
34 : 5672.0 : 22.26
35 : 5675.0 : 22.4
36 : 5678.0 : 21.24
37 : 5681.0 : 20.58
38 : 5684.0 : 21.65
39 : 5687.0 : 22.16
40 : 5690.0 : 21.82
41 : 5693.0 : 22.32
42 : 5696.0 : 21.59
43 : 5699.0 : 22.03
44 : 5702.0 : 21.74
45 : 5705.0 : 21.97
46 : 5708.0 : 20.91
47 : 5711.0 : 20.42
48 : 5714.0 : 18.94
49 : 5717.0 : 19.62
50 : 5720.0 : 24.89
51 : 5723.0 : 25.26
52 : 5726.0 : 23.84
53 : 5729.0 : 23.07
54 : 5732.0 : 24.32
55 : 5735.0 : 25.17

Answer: -0.5 angstrom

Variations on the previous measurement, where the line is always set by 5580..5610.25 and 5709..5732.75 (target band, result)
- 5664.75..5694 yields 0.5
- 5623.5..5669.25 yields -0.7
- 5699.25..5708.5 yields 0.2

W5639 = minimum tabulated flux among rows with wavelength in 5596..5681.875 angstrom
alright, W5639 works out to 18.1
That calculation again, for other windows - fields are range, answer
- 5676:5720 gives 18.94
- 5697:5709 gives 20.91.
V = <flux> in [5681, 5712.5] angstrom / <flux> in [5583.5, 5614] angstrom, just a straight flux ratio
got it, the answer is 1.06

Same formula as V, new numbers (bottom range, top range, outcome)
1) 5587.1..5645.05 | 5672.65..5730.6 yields 1.06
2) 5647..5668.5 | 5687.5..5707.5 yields 1.01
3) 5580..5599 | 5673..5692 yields 1.03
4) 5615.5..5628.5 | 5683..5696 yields 1.04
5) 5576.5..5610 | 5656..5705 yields 1.04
